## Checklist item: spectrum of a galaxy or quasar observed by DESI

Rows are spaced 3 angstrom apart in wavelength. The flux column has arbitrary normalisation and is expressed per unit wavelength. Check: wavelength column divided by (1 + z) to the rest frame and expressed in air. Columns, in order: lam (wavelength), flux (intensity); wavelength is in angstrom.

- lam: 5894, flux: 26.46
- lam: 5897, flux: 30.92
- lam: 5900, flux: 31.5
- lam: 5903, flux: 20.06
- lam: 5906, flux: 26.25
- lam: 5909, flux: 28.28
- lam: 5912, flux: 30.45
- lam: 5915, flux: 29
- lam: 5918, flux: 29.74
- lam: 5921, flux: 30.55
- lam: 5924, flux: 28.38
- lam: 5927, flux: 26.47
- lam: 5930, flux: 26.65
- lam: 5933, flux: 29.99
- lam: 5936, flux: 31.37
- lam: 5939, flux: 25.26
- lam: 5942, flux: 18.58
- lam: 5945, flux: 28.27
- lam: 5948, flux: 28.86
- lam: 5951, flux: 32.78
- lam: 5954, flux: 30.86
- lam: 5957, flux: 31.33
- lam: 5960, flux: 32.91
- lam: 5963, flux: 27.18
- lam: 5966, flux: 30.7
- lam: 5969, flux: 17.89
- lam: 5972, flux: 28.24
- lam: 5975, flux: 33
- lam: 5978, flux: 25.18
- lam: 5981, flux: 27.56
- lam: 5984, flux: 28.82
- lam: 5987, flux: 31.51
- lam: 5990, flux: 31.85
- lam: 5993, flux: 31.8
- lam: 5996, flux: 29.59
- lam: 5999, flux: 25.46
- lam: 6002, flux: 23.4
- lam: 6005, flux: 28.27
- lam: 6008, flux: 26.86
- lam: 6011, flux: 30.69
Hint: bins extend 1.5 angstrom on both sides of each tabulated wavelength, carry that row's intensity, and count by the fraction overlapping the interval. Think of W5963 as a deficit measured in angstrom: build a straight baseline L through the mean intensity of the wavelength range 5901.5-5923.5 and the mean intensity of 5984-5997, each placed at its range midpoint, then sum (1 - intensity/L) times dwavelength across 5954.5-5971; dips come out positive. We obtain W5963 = 0.9 angstrom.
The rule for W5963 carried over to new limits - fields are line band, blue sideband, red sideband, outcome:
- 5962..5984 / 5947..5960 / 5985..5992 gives 2.9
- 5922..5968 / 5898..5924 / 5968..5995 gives -0.1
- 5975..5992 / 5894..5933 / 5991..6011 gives -0.9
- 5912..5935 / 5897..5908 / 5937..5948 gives -2.7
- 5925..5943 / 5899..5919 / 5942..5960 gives 1.4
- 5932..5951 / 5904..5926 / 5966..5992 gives 0.7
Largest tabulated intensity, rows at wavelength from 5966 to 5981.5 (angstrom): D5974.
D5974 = 33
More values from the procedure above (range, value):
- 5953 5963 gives 32.91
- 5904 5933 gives 30.55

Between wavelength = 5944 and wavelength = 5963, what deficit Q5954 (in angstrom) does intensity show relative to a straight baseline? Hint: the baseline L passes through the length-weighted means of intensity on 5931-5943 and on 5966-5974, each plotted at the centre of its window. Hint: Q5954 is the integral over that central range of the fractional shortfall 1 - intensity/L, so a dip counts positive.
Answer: -3.49 angstrom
